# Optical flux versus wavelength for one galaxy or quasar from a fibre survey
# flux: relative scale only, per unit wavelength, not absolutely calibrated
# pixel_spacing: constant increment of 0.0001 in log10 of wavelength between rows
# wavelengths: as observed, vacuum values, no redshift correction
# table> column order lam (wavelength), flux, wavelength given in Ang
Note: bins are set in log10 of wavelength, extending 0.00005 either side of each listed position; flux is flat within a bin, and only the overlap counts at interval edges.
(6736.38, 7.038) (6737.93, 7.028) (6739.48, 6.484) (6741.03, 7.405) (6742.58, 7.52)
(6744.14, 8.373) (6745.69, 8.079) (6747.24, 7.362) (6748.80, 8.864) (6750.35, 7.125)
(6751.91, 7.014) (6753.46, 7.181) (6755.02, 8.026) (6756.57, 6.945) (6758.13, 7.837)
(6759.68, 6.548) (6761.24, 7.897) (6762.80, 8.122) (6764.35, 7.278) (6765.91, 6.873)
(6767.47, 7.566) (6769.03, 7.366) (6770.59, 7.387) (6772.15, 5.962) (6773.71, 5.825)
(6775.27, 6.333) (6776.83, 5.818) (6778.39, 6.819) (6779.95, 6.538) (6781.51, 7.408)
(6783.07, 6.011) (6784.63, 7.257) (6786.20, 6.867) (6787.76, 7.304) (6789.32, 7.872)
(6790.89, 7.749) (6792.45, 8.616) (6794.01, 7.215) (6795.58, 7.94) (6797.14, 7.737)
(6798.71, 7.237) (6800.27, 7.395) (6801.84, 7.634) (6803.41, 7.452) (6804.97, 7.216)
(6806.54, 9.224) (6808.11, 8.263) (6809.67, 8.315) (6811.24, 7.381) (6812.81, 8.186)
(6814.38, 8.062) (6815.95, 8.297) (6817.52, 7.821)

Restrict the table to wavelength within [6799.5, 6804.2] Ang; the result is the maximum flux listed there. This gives 7.634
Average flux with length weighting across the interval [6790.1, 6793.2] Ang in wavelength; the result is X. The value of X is 8.17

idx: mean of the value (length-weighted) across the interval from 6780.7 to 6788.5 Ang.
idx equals 6.97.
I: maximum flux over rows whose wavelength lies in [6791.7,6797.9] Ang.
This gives 8.616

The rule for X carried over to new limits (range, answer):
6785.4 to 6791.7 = 7.45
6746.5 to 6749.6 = 8.11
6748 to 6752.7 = 7.66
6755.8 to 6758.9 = 7.38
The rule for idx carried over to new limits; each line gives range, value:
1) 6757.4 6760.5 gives 7.2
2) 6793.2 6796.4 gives 7.6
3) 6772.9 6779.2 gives 6.2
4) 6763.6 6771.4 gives 7.28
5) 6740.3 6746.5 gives 7.85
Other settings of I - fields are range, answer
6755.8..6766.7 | 8.122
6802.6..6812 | 9.224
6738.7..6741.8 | 7.405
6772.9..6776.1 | 6.333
